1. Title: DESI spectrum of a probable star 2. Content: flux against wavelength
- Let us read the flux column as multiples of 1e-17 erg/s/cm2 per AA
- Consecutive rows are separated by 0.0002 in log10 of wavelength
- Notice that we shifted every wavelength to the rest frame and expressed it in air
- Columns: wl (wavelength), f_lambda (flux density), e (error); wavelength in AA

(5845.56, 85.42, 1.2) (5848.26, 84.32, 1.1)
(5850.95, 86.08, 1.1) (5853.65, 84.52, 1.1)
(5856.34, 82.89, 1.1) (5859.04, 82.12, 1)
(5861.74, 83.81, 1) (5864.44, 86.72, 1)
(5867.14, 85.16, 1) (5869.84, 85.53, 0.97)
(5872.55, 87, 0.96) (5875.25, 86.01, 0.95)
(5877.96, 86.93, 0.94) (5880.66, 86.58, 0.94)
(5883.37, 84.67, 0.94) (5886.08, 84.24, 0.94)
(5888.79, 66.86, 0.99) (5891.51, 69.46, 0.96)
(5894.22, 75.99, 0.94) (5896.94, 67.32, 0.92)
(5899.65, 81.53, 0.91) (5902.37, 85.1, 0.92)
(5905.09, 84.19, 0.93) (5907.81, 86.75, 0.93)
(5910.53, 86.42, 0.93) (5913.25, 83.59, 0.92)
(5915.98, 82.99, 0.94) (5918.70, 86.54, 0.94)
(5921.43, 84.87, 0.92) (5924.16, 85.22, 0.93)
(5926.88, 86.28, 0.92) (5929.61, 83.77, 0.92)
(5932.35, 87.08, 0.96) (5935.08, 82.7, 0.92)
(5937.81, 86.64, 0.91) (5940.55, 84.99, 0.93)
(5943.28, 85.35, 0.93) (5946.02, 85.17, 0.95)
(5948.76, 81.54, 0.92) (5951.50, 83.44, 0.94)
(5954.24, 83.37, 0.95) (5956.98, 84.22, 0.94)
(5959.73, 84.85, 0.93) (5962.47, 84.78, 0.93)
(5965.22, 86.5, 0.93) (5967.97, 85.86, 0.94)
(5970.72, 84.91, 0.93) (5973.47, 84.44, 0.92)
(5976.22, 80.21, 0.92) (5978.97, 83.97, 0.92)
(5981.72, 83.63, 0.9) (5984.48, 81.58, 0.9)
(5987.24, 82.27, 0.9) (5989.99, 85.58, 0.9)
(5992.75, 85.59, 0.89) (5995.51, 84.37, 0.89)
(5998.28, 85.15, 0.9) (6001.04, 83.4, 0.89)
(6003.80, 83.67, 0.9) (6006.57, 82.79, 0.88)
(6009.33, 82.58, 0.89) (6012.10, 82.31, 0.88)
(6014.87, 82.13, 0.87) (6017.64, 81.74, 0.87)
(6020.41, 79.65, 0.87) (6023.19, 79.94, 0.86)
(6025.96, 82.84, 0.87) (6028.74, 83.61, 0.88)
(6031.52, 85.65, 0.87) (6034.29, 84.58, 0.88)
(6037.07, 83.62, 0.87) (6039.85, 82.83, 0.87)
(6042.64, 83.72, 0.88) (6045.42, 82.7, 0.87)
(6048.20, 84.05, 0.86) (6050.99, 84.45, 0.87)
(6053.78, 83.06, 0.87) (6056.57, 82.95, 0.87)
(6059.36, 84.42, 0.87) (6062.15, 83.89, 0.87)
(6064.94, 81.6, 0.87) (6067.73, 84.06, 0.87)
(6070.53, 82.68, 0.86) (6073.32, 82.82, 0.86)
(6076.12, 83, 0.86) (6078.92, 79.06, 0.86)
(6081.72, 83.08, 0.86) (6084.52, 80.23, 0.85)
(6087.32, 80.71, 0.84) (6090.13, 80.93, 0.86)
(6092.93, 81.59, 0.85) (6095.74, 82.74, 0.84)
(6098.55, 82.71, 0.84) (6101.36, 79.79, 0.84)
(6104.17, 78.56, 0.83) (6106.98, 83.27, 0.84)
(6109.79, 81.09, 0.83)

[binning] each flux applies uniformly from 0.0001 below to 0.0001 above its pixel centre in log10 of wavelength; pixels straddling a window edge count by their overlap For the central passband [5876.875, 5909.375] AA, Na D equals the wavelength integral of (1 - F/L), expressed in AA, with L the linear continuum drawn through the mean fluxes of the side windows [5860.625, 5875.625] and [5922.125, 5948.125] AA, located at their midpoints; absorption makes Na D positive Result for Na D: 2.11 AA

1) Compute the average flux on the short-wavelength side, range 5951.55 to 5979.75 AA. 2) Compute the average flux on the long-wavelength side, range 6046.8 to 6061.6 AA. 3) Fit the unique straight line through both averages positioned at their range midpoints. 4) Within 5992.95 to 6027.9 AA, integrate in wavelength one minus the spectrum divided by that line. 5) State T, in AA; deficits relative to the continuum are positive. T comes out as 0.6 AA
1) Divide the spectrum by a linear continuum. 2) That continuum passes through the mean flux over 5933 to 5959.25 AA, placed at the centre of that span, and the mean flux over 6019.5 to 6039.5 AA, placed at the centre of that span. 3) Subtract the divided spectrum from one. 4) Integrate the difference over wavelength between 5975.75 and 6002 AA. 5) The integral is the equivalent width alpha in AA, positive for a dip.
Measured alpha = 0.0 AA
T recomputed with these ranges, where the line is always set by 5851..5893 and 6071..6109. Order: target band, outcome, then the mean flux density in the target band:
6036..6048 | -0.2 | 83.3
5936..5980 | -1.1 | 84.4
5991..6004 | -0.4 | 84.5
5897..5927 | -0.5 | 84.1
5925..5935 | -0.3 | 85.3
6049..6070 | -0.5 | 83.4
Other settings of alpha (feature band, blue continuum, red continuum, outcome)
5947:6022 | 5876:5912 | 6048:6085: -1.6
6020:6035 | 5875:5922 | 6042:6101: -0.1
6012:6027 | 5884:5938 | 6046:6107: 0.1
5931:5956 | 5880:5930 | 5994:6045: -0.7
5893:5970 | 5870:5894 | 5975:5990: -1.7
